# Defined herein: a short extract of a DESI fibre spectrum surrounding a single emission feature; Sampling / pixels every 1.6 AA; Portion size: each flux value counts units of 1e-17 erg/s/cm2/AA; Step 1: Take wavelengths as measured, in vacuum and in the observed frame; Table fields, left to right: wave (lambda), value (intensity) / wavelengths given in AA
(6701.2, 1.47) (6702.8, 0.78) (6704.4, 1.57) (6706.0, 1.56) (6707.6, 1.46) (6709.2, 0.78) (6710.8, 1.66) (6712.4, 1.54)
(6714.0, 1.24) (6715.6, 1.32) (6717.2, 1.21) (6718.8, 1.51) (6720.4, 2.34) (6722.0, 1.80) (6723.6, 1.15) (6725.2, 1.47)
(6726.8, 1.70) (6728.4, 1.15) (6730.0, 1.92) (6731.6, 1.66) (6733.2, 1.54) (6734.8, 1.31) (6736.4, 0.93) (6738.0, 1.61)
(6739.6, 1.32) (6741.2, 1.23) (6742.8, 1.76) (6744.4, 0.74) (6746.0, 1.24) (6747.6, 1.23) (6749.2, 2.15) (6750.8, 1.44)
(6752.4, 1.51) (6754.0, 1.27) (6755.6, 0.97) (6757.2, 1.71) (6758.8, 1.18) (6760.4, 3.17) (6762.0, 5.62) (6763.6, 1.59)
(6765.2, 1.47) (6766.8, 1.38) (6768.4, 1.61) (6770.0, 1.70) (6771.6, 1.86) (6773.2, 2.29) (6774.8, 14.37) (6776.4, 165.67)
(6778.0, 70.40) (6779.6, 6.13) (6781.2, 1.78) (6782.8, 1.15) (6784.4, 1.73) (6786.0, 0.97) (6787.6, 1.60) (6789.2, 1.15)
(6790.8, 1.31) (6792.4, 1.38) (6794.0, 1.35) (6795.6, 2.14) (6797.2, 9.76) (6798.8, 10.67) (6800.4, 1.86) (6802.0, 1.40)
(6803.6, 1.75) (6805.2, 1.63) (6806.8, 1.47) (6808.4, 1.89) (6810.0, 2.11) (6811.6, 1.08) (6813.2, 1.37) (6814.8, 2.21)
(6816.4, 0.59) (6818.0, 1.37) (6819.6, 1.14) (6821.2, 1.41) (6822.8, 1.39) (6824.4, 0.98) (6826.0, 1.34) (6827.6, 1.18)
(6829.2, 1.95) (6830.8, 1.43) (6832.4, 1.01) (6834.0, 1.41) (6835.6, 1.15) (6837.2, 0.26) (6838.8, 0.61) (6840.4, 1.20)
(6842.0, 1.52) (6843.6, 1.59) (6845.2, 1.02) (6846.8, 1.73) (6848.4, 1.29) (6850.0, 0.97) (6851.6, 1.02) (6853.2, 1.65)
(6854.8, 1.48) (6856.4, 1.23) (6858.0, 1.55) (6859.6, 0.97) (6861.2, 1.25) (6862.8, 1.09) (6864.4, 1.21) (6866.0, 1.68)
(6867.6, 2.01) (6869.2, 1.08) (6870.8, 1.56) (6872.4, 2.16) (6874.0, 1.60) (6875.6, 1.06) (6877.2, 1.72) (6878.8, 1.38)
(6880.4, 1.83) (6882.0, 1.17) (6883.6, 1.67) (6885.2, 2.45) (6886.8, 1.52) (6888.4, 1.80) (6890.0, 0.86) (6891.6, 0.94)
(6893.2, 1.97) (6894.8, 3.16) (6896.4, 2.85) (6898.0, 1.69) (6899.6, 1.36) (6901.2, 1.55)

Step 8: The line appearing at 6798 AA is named [N II] 6583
